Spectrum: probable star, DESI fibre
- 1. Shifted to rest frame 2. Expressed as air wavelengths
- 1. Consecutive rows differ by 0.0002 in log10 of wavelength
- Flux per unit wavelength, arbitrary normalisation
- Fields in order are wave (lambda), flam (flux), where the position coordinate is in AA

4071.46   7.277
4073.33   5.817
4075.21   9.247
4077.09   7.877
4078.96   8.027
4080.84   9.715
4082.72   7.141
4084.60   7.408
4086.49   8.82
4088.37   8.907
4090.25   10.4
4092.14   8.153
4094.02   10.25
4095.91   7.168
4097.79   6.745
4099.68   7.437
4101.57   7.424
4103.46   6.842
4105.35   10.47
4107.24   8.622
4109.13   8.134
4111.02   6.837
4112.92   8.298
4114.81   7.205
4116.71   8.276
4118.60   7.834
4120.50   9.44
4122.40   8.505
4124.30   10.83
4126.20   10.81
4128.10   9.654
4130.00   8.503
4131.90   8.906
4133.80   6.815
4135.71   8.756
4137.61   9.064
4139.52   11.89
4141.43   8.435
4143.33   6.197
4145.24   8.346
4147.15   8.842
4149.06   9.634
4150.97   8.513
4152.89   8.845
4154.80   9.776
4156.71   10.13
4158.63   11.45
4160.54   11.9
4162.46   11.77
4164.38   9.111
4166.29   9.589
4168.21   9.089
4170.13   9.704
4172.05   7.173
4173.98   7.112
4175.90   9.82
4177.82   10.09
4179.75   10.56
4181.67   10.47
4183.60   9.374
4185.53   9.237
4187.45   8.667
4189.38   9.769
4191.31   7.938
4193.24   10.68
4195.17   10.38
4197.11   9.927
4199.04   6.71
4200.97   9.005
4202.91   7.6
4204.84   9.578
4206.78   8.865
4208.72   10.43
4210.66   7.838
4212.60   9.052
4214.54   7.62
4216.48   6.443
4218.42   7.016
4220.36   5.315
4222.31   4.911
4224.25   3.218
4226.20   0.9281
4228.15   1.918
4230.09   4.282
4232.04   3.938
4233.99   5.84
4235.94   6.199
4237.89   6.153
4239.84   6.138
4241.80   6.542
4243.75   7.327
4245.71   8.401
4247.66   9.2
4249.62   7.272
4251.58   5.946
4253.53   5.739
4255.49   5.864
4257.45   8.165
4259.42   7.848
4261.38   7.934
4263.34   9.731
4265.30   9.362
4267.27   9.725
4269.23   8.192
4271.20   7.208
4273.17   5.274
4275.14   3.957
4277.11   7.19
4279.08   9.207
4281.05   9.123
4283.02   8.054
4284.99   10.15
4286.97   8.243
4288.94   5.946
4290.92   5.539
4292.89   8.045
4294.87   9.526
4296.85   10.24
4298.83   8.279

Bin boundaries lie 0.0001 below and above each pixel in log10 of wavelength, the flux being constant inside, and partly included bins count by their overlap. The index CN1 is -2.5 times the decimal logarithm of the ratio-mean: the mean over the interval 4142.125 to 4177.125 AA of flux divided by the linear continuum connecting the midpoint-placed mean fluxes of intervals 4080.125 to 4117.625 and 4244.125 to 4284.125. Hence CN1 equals -0.160 mag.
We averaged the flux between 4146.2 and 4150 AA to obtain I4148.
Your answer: 9.24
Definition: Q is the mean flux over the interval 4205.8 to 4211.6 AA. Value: 9.04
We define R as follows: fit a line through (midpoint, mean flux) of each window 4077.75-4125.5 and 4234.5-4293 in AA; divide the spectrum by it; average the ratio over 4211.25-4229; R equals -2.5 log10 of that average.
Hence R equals 0.42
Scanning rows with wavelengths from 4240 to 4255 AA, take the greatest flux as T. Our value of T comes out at 9.2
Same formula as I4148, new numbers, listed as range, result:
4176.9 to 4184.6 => 10.1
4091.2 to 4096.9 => 8.52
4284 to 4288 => 9.16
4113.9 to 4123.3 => 8.25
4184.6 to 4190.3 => 9.23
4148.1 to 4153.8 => 8.99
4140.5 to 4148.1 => 7.96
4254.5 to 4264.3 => 7.9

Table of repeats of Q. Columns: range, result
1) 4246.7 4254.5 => 7.04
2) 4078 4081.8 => 8.87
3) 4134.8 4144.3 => 8.87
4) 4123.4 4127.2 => 10.8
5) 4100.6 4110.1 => 8.3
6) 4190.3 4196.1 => 9.67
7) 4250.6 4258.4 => 6.43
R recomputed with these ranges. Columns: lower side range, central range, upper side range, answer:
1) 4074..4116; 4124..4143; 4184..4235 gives -0.170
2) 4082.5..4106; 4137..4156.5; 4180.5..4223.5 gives -0.080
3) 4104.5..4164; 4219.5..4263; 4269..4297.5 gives 0.333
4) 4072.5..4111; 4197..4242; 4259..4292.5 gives 0.232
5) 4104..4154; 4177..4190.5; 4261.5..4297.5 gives -0.147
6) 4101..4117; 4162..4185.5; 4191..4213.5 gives -0.085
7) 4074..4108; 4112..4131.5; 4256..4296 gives -0.084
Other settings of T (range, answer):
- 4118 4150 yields 11.89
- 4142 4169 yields 11.9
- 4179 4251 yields 10.68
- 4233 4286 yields 10.15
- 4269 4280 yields 9.207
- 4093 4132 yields 10.83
